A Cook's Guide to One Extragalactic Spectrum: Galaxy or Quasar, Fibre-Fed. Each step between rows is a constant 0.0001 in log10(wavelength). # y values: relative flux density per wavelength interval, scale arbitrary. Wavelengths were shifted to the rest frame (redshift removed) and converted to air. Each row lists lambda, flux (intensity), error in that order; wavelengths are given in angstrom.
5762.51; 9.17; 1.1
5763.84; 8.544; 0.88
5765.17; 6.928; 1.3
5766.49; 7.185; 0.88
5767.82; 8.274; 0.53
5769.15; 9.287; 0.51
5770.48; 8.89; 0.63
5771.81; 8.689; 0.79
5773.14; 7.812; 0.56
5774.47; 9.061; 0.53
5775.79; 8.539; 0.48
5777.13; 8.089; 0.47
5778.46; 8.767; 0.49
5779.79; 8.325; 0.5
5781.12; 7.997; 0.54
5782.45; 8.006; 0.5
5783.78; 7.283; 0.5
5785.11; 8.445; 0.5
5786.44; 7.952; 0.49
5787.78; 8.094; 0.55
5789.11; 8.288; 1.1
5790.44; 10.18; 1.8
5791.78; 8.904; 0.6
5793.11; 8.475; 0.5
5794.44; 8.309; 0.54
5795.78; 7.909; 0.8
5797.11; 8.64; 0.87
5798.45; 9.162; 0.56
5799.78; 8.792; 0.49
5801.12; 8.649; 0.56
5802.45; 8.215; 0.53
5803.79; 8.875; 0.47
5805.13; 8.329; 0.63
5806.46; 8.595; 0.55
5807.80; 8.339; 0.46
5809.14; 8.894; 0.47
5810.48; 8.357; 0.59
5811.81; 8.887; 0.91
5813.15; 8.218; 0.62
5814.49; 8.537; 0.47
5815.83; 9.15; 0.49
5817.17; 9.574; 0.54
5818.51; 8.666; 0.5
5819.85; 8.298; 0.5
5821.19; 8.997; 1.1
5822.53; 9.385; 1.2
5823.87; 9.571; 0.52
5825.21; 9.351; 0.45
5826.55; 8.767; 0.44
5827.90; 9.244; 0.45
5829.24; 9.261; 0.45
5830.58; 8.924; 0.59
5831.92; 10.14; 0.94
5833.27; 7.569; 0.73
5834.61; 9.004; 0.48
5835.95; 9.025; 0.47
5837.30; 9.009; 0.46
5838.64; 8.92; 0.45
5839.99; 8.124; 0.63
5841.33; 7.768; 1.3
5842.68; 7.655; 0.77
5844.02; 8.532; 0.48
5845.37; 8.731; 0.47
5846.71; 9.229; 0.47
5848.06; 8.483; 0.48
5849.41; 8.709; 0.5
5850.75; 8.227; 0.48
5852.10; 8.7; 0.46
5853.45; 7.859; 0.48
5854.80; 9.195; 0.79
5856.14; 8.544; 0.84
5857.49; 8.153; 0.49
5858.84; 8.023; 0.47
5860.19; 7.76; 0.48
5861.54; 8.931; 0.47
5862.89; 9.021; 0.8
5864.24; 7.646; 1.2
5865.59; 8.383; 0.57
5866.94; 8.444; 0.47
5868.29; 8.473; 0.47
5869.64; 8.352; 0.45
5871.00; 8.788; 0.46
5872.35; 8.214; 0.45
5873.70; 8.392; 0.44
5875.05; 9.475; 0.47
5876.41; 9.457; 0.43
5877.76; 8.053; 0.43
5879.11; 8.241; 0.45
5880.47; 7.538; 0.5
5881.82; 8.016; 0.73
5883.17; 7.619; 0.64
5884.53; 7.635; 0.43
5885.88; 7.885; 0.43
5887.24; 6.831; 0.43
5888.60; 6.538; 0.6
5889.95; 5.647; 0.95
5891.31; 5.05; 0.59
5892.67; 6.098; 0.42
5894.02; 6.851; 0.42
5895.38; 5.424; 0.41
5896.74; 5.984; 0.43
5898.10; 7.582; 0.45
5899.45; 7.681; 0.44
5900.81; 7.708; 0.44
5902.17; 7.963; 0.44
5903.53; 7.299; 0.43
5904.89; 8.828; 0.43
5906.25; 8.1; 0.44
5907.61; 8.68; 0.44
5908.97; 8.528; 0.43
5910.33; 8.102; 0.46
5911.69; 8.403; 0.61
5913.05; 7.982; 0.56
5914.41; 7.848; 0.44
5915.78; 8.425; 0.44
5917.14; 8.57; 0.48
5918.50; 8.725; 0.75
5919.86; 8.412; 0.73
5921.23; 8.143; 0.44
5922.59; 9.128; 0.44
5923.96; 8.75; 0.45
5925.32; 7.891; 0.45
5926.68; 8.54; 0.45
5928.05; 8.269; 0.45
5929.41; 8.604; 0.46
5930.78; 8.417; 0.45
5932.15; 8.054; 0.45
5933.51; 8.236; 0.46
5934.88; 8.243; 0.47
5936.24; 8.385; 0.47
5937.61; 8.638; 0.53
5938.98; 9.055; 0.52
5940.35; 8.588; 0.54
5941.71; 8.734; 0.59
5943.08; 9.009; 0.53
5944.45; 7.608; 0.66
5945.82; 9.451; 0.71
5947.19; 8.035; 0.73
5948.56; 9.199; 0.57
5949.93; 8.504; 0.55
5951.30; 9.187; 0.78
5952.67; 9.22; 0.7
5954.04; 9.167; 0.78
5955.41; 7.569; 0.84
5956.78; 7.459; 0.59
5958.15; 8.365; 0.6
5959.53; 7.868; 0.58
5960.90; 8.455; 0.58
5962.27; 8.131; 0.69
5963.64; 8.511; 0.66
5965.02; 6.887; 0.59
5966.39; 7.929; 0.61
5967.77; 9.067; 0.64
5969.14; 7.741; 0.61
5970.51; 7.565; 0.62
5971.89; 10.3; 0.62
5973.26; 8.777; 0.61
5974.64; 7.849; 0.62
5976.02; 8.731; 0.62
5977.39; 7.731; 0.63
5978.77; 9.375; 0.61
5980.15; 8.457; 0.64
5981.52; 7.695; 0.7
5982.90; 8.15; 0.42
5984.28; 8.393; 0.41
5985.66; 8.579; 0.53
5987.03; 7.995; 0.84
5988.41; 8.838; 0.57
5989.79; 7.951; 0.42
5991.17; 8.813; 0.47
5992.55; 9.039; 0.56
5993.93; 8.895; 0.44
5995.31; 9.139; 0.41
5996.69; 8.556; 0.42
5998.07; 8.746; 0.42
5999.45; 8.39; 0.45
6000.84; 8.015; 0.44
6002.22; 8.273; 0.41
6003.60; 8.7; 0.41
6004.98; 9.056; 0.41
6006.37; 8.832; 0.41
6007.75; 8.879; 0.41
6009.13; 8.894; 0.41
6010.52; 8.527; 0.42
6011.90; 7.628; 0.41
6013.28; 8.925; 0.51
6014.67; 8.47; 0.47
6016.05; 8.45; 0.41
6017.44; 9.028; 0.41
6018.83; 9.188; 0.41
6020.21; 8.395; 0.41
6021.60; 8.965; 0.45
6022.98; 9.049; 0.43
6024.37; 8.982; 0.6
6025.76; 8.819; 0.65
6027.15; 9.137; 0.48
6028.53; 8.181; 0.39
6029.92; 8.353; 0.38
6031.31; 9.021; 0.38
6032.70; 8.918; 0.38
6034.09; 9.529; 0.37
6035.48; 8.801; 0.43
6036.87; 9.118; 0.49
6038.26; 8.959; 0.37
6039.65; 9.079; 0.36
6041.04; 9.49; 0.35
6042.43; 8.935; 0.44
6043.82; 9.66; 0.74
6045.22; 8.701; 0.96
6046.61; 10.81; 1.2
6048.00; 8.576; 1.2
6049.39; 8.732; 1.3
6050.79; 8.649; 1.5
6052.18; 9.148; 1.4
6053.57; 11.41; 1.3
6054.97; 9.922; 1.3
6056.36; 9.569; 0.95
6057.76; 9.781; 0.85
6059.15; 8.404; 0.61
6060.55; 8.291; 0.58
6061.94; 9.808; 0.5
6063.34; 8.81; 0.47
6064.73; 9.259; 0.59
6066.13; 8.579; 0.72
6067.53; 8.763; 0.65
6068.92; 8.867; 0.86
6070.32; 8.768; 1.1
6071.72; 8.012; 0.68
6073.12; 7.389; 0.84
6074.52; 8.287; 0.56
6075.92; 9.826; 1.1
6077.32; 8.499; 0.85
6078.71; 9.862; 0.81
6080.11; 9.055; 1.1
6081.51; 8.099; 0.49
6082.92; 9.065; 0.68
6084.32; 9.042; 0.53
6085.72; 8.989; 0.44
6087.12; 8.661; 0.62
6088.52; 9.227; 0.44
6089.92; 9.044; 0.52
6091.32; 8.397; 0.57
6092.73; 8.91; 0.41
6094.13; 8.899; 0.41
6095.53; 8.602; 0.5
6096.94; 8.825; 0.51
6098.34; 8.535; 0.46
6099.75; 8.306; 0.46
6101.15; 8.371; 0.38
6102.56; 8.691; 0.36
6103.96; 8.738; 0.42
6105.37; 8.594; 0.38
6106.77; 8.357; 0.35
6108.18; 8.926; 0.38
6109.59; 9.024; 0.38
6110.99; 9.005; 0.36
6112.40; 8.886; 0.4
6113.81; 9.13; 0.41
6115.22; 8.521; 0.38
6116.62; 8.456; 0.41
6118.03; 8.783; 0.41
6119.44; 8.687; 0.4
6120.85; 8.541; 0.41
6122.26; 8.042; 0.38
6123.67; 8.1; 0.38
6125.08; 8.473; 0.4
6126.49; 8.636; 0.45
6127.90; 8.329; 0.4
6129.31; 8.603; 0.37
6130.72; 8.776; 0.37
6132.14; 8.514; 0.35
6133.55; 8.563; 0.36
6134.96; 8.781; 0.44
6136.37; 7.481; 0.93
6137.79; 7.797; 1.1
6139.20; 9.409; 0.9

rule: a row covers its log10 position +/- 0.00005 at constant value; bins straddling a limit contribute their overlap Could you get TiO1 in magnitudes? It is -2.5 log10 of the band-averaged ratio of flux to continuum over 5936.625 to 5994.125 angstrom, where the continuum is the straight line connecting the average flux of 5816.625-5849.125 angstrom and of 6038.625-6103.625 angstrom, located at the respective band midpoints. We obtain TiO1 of 0.056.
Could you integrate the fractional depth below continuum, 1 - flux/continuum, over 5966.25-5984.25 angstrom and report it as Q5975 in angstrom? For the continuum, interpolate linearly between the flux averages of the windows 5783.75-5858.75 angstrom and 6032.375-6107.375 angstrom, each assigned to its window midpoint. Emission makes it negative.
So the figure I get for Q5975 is 0.85 angstrom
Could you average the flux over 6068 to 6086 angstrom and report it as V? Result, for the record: 8.75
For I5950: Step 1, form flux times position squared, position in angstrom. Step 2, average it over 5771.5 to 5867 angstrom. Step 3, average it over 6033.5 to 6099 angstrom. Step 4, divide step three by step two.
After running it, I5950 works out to 1.1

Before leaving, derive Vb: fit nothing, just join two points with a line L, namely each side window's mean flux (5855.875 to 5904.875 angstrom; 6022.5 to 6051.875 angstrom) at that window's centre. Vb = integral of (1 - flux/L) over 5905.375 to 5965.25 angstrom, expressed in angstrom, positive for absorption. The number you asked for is -1.8 angstrom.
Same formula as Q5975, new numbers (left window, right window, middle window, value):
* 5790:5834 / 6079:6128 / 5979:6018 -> 0.83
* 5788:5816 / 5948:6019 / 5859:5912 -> 4.88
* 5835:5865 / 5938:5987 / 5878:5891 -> 1.80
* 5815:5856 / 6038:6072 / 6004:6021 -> 0.77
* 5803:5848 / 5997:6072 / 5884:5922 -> 5.59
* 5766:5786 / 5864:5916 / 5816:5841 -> -2.87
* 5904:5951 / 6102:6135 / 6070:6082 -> -0.08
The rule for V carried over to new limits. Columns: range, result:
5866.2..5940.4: 7.97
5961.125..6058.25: 8.77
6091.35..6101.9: 8.61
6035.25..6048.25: 9.25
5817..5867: 8.67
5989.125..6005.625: 8.63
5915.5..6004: 8.46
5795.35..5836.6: 8.82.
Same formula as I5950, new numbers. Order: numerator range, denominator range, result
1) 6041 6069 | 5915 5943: 1.14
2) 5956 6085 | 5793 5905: 1.12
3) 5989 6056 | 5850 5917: 1.18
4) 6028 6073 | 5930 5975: 1.11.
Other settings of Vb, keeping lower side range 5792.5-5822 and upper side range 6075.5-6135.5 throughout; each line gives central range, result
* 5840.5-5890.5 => 2.6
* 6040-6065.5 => -1.8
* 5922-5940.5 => 0.4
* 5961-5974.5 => 0.6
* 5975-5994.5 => 0.5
